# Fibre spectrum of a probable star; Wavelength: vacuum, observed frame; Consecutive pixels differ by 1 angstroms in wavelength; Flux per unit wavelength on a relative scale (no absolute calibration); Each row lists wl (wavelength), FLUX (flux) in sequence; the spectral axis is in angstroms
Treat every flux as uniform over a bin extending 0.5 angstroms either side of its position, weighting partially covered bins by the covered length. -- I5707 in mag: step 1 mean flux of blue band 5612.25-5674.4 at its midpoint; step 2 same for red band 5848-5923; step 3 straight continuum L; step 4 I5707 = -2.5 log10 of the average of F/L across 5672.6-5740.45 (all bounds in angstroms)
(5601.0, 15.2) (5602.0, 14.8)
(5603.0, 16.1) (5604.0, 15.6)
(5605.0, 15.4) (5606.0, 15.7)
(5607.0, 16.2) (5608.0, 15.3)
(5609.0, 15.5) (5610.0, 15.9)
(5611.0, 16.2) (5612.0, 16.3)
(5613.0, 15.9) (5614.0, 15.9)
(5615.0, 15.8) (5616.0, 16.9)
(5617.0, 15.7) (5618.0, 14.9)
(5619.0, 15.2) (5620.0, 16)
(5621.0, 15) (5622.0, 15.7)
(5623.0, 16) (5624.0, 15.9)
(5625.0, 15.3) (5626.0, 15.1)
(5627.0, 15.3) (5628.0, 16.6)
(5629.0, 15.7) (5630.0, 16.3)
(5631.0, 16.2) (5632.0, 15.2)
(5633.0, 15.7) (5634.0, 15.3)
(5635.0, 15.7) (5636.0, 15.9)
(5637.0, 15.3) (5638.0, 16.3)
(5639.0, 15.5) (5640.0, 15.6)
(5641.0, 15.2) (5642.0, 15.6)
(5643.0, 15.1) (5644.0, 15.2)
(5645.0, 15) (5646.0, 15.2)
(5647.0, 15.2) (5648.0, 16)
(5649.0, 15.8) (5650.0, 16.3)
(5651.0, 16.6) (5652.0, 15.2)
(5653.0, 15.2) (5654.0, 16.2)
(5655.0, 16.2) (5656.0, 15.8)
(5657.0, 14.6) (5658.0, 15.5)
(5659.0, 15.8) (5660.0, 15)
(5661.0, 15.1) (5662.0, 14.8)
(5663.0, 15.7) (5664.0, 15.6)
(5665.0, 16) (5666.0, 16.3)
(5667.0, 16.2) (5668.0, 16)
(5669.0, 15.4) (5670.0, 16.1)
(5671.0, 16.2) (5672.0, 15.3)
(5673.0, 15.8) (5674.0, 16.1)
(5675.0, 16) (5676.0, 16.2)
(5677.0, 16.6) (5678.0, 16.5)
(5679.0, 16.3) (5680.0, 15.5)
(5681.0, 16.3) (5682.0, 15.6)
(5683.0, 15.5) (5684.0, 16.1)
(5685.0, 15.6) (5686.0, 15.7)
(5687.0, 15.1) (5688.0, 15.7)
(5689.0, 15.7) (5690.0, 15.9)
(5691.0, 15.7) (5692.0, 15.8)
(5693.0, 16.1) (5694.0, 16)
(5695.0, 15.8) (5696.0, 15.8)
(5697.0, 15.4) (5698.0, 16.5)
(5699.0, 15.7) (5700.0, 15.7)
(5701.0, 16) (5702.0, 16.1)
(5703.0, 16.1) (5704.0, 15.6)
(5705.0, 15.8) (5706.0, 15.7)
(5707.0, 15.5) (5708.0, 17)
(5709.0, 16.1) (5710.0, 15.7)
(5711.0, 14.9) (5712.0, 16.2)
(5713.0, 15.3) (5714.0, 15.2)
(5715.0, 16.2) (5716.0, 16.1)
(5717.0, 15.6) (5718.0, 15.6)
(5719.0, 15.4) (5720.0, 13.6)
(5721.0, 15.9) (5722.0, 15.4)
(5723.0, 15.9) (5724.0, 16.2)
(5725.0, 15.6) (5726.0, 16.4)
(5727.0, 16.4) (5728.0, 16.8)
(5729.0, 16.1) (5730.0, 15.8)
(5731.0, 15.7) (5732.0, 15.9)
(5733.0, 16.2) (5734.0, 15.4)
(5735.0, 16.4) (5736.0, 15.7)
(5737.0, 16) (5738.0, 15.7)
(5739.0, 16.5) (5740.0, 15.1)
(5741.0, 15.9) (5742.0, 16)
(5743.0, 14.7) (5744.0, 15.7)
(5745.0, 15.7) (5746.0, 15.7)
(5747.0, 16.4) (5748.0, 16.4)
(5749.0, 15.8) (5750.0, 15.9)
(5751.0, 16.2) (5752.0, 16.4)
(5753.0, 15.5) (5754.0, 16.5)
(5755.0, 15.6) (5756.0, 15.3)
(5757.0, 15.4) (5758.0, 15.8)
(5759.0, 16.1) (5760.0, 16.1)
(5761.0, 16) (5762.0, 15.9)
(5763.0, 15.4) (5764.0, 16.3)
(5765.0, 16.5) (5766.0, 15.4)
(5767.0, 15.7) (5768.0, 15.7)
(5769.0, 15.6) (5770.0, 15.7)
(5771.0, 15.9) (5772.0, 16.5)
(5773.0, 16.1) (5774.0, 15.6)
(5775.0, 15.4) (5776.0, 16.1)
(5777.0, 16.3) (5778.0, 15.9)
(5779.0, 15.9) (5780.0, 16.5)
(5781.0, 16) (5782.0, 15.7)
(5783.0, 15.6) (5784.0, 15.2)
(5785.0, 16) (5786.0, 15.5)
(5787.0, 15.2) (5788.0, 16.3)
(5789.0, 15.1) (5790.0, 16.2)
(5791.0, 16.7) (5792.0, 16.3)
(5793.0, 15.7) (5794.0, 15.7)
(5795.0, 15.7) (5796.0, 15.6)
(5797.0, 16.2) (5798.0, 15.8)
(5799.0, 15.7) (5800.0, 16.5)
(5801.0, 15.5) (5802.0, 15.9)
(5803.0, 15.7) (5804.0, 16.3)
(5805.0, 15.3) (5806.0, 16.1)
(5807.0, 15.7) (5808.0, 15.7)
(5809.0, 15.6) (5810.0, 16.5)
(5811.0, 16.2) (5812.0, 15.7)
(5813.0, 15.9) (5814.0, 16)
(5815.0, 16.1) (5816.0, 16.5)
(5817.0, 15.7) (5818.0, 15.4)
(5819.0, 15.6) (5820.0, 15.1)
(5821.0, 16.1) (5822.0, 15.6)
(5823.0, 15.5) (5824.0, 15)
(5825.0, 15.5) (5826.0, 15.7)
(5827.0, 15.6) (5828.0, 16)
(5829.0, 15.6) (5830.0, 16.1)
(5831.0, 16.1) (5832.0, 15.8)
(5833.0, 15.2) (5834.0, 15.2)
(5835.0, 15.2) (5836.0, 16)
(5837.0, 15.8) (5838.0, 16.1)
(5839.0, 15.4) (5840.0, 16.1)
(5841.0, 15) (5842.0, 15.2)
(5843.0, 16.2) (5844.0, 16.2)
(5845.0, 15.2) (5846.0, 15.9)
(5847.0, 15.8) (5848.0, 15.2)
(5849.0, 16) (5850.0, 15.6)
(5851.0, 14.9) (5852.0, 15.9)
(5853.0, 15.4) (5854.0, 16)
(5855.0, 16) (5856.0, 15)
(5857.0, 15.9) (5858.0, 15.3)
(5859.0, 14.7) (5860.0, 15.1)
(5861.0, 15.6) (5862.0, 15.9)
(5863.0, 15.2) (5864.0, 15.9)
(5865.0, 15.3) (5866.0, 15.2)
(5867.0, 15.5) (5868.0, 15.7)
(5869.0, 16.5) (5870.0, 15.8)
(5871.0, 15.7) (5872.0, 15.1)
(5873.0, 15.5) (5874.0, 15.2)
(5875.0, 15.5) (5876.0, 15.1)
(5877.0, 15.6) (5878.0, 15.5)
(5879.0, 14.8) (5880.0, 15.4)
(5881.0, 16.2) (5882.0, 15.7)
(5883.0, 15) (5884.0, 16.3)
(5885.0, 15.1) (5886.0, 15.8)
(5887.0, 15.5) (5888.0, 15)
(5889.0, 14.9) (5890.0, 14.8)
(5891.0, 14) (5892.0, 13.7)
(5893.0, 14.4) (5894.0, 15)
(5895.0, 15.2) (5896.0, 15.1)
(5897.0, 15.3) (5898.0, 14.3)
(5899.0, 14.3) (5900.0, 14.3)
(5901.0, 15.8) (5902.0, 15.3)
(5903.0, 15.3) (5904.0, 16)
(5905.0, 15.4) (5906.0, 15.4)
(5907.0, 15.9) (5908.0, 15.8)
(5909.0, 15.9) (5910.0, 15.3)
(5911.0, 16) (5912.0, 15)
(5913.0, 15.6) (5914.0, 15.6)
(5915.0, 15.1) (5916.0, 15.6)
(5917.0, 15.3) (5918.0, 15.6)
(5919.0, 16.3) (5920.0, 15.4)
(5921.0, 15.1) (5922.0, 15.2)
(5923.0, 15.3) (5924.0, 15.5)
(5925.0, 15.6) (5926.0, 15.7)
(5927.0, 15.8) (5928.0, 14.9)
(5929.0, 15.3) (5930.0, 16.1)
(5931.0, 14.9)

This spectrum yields -0.02 mag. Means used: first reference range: 15.7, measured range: 15.8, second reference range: 15.4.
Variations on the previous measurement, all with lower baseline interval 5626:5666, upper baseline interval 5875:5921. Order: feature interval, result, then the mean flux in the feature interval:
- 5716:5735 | -0.02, 15.8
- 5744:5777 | -0.03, 15.9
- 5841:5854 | -0.02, 15.6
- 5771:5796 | -0.03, 15.9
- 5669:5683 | -0.03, 16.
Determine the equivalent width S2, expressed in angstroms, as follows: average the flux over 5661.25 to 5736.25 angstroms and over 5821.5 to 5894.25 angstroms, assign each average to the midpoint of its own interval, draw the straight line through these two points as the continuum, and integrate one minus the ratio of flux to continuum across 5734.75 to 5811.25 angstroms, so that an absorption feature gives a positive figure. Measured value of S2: -1.0 angstroms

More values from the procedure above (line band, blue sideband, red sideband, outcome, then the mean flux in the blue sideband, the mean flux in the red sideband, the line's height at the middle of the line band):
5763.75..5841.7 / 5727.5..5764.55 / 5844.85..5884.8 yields -0.4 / 15.9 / 15.5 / 15.7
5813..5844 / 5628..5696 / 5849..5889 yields -0.3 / 15.7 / 15.5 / 15.5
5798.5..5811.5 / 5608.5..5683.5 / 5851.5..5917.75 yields -0.4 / 15.7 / 15.4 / 15.5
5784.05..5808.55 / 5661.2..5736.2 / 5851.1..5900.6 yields -0.5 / 15.8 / 15.3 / 15.5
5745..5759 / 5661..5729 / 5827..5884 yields -0.2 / 15.8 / 15.6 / 15.7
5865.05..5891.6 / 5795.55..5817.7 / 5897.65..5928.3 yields 0.3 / 15.9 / 15.4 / 15.6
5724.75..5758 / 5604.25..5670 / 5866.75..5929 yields -0.8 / 15.7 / 15.3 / 15.5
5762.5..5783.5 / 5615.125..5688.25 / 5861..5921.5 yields -0.5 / 15.7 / 15.4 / 15.5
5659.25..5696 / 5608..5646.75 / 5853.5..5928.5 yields -0.5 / 15.7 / 15.4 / 15.6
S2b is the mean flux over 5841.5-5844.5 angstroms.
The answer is 15.9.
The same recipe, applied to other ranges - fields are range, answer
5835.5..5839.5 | 15.8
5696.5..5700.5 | 15.8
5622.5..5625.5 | 15.7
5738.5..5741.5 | 15.8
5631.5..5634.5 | 15.4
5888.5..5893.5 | 14.4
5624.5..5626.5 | 15.2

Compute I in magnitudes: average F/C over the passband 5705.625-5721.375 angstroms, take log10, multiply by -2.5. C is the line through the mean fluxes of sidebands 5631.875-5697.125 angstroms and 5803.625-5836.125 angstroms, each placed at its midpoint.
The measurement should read 0.007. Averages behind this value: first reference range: 15.7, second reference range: 15.7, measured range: 15.6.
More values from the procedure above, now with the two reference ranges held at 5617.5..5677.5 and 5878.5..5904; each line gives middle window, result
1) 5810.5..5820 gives -0.04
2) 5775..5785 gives -0.04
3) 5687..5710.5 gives -0.02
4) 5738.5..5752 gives -0.03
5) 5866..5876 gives -0.03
